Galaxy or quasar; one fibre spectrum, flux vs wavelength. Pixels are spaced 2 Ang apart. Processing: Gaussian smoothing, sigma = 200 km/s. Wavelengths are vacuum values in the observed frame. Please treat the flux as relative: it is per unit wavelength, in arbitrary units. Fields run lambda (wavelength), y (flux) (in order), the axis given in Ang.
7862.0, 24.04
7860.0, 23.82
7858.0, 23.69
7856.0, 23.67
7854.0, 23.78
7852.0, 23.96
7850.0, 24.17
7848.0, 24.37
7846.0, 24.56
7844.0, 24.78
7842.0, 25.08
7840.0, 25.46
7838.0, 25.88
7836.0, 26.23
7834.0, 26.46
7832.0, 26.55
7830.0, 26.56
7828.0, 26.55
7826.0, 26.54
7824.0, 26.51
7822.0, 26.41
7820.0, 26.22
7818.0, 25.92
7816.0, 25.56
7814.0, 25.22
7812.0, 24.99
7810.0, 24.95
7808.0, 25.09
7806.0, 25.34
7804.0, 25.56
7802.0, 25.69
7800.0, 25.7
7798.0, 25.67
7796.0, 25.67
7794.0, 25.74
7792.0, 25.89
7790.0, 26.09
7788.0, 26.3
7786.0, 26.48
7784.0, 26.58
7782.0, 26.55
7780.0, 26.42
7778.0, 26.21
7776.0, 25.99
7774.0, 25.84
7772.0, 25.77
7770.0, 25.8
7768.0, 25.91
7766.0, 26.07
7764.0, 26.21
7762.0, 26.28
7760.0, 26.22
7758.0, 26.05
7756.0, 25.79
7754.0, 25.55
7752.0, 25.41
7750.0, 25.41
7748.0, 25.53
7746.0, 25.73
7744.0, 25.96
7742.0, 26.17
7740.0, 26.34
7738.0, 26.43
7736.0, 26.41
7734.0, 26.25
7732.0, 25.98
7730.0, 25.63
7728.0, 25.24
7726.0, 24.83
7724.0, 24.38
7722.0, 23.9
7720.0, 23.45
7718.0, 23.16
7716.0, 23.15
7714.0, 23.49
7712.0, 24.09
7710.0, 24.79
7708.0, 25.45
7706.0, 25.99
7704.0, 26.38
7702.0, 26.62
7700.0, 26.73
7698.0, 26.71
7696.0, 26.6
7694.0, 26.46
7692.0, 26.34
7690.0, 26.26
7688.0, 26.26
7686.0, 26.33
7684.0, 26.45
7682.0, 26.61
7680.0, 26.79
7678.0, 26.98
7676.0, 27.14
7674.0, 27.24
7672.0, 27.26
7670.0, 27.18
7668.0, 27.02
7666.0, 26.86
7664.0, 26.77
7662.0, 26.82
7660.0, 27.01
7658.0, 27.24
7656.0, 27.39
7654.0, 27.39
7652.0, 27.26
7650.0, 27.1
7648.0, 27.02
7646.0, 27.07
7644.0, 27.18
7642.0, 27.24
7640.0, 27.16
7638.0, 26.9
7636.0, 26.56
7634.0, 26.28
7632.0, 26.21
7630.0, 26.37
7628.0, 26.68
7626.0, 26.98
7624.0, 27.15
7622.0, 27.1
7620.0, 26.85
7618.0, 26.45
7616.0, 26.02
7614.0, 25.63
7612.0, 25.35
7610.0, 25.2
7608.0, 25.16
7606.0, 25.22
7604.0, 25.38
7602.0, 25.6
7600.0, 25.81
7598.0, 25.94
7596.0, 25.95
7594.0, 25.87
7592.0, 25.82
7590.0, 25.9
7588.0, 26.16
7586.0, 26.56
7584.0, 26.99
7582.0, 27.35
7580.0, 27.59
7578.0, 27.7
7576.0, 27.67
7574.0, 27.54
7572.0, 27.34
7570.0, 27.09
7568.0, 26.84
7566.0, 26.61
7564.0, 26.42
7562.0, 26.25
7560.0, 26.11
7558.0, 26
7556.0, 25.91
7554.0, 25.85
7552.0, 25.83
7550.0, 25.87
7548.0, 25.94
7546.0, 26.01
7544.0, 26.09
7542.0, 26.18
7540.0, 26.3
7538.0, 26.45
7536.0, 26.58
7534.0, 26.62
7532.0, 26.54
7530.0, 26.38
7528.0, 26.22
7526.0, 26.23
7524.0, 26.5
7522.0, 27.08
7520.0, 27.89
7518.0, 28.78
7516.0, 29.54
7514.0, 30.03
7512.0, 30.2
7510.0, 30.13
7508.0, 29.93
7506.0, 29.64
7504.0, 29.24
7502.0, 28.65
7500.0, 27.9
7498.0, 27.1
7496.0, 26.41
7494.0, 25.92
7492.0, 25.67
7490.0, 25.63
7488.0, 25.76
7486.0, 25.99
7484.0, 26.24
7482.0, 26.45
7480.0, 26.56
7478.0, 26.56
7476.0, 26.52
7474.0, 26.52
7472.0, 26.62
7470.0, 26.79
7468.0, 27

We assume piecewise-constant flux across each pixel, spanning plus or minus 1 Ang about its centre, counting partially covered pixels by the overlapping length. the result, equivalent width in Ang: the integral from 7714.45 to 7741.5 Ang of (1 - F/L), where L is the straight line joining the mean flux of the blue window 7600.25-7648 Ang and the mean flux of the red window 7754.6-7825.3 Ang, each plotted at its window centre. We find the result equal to 1.11 Ang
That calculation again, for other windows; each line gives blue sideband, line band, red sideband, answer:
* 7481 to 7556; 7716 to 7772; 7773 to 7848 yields 1.3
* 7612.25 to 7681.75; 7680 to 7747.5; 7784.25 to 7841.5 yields 2.2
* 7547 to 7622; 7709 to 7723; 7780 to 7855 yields 1.2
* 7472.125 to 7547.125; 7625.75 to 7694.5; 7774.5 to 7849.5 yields -0.9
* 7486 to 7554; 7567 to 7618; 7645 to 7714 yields 1.2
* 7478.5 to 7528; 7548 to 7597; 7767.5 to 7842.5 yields 1.2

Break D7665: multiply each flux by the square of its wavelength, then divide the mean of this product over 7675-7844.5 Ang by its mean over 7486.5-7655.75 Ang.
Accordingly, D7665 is 1.0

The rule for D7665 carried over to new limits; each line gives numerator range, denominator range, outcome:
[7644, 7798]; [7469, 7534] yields 1.01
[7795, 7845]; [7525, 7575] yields 1.05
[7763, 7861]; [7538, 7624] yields 1.03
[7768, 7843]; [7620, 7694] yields 1.00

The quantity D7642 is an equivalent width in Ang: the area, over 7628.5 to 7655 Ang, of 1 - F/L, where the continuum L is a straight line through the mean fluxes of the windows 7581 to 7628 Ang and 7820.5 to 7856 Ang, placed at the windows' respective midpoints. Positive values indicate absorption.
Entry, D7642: -0.9 Ang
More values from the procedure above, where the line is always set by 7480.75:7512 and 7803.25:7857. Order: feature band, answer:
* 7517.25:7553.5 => 1.0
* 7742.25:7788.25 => -0.3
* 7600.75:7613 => 0.7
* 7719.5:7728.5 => 0.6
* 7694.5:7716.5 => 0.5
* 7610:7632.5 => 0.3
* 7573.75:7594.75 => 0.1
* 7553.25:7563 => 0.4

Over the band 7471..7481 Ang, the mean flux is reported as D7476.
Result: 26.6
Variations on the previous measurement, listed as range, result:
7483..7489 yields 26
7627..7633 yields 26.4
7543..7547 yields 26.1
